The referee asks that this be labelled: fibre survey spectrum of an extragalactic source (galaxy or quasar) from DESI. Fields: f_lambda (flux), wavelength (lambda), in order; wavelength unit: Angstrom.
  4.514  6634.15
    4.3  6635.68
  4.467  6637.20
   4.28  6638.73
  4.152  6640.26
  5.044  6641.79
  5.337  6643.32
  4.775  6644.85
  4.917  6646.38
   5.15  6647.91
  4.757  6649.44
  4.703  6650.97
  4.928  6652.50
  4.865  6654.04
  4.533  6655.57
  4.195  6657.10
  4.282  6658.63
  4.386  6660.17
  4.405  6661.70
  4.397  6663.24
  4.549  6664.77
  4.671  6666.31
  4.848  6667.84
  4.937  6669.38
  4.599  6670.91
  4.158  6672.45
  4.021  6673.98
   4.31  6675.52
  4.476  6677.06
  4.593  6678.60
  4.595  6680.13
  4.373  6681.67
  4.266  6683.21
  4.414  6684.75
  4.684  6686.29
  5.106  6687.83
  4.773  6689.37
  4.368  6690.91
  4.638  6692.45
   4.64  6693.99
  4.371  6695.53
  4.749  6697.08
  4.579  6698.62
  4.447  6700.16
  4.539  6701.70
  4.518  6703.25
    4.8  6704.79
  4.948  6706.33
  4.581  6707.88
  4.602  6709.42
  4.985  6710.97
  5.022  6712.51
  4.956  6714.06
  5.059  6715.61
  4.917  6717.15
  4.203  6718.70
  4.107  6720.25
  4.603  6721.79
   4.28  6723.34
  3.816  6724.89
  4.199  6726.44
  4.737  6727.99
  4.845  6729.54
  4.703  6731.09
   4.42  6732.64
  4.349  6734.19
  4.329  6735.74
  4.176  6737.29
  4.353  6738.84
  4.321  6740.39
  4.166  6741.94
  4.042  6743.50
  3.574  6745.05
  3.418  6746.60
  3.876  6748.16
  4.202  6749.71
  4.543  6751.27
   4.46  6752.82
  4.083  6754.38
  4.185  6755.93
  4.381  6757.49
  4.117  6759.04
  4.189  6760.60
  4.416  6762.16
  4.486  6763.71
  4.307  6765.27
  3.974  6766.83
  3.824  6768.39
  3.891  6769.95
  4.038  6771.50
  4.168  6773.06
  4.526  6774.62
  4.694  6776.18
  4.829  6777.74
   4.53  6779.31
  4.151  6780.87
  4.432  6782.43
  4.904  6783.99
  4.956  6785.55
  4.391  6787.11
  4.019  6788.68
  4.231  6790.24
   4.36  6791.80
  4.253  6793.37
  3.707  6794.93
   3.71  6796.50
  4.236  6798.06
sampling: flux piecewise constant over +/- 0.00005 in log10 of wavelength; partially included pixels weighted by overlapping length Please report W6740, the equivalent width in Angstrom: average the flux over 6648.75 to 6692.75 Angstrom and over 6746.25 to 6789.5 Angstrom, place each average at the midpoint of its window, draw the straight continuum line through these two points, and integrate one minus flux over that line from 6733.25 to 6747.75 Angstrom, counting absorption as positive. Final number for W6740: 0.95 Angstrom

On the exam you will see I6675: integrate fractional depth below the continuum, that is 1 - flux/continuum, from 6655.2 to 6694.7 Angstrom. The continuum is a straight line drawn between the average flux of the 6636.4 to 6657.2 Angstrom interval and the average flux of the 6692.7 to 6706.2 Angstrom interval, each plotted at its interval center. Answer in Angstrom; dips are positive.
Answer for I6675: 1.3 Angstrom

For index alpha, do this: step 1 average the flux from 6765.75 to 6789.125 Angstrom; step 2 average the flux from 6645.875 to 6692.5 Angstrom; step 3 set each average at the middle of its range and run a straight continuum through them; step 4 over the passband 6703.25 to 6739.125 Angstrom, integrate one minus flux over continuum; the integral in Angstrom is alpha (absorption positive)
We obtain -0.8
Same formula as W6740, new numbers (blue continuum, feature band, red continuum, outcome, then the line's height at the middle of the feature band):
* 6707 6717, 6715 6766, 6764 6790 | 3.8 Angstrom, 4.64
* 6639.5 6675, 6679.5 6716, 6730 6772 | -1.9 Angstrom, 4.44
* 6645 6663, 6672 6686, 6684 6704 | 0.7 Angstrom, 4.62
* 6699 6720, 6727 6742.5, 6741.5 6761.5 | -0.3 Angstrom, 4.34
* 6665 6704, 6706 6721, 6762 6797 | -0.9 Angstrom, 4.47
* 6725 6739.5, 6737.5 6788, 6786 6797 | 0.1 Angstrom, 4.27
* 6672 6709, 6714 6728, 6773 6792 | 0.2 Angstrom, 4.53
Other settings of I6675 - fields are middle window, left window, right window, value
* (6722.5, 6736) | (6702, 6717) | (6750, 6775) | 0.54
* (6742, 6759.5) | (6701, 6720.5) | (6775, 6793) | 1.96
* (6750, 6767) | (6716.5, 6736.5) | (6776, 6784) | 0.77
